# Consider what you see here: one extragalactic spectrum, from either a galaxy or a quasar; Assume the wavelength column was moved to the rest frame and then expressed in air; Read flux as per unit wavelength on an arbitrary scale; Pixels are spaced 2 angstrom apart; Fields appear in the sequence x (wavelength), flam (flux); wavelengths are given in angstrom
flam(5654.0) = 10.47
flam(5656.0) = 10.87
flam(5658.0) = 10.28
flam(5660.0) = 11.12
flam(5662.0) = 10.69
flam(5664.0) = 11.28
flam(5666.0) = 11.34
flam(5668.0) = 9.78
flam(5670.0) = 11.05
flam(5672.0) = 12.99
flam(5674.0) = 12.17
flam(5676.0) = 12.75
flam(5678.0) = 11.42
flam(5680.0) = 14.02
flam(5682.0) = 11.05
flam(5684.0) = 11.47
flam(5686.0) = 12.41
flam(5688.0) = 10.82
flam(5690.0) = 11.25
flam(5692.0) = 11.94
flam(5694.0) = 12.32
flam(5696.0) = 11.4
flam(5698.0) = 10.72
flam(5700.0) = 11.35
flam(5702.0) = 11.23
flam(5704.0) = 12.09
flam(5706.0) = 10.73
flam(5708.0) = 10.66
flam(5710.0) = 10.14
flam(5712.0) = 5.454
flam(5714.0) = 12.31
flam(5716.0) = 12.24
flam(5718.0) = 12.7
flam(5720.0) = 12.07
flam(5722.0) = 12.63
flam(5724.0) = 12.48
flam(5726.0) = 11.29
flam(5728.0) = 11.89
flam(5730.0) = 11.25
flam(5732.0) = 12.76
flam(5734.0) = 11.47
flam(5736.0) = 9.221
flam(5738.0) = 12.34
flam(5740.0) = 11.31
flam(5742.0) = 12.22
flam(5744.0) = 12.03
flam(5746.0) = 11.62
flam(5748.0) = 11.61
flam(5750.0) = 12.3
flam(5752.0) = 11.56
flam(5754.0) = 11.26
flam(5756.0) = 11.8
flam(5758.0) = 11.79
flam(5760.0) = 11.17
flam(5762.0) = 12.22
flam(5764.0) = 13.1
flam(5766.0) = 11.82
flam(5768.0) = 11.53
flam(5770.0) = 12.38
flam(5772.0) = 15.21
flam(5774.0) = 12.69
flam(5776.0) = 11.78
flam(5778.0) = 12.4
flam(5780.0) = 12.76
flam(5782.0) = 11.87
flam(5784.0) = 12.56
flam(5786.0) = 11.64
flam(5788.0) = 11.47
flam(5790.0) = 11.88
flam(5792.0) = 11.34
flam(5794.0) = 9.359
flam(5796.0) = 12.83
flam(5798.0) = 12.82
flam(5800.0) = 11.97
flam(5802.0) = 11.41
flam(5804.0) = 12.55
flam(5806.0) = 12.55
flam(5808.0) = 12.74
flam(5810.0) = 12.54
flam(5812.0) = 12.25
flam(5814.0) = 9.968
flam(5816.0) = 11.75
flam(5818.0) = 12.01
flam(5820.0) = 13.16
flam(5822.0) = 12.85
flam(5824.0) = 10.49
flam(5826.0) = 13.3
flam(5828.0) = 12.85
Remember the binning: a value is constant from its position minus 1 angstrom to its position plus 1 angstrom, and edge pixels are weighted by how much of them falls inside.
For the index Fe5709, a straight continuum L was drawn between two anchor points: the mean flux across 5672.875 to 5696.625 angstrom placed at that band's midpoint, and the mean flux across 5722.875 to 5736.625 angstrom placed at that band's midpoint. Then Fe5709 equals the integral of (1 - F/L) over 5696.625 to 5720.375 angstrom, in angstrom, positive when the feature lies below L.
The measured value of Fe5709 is 1.6 angstrom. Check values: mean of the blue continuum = 11.9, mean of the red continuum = 11.6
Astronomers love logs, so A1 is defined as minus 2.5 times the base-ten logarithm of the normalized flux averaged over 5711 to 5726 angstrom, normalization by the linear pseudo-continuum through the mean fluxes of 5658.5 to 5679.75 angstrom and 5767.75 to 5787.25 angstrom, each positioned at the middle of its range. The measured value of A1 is 0.053 mag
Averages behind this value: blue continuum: 11.5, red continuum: 12.5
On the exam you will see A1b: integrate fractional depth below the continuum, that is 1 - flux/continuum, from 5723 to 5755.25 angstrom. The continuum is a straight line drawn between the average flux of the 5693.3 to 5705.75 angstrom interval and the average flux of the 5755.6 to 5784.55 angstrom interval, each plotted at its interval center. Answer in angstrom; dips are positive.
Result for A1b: 0.8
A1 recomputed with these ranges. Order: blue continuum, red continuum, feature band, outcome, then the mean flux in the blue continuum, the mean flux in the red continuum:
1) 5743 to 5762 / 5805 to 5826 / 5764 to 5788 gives -0.05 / 11.7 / 12.1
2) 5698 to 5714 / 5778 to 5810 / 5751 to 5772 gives -0.06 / 10.4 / 12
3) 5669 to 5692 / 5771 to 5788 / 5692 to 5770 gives 0.06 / 11.9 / 12.5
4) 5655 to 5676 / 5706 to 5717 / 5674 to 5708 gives -0.10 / 11.2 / 10.2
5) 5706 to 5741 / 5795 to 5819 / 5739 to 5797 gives -0.02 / 11.3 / 12.1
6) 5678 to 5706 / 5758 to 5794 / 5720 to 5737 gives 0.02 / 11.7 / 12.1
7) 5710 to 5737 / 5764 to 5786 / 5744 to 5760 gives 0.03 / 11.3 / 12.5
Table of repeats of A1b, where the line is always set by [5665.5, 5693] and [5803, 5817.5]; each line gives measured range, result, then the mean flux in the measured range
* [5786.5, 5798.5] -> 0.4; 11.6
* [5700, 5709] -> 0.5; 11.2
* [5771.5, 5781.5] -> -0.7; 12.8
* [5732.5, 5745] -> 0.4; 11.5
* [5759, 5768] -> -0.1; 12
